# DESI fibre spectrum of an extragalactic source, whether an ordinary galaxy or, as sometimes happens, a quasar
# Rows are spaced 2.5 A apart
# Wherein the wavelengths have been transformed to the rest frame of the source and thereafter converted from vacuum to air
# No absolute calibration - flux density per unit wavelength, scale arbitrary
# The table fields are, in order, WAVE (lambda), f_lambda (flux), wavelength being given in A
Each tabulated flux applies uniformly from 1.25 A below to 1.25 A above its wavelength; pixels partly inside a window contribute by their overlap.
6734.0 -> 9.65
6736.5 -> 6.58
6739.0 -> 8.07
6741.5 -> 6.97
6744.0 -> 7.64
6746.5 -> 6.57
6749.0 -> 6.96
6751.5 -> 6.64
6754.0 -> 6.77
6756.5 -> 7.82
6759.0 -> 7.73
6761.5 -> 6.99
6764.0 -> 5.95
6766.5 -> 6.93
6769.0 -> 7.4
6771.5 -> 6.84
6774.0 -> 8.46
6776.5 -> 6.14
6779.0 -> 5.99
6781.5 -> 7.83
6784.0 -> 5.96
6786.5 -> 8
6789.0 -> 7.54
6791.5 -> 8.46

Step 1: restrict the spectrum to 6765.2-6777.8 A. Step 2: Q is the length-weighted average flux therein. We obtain 7.14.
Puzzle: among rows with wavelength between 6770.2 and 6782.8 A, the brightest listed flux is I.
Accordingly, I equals 8.46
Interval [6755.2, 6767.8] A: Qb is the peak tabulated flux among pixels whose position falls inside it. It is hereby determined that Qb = 7.82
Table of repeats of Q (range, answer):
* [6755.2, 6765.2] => 7.13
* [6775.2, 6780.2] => 6.09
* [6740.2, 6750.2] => 7.04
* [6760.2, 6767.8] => 6.64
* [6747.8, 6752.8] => 6.8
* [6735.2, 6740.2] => 7.34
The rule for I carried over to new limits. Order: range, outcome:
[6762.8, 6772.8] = 7.4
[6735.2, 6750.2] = 8.07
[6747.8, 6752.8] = 6.96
